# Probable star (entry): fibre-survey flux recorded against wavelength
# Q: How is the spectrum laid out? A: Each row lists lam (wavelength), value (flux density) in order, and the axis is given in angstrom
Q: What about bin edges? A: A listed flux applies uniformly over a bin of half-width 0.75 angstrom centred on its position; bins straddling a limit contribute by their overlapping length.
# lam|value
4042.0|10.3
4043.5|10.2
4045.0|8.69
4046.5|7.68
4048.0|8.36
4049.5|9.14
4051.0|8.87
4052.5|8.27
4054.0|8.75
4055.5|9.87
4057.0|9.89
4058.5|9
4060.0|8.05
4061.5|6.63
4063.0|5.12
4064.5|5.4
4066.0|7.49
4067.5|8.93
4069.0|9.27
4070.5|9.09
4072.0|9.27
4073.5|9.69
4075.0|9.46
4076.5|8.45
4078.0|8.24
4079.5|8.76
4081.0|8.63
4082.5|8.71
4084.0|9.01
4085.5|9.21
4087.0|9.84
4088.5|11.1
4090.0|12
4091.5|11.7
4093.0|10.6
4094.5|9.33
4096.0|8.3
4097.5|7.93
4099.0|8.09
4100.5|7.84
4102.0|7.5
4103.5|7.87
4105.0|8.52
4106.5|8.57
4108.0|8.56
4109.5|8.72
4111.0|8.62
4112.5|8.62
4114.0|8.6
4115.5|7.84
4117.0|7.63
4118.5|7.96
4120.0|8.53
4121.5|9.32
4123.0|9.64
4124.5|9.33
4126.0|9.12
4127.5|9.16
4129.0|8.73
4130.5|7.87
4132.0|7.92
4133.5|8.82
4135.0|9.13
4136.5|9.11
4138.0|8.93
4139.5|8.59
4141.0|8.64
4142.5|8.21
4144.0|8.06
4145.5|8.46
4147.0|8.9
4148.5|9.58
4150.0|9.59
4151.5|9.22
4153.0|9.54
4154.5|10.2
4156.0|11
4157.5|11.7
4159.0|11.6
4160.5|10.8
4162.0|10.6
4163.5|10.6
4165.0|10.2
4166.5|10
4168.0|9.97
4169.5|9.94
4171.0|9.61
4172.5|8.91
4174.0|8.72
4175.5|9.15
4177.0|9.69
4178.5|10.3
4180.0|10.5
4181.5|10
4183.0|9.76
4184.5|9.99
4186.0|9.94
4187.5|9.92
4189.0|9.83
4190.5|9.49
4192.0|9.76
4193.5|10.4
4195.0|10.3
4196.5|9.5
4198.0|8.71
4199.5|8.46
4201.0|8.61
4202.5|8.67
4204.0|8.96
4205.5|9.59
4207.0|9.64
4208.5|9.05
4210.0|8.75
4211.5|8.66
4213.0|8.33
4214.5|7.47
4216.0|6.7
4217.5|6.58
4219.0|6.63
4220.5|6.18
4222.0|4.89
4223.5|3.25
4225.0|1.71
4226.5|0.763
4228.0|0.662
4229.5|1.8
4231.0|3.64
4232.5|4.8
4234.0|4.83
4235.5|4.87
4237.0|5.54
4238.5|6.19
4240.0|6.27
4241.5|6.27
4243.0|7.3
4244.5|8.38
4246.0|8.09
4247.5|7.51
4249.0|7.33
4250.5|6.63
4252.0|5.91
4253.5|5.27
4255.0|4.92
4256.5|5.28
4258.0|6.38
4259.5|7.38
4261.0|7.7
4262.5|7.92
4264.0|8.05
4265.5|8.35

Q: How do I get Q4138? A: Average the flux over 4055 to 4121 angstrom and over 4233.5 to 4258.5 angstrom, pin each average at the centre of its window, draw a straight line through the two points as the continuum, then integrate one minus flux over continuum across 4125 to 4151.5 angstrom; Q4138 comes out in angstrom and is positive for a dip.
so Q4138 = -2.8 angstrom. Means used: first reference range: 8.69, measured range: 8.77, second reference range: 6.31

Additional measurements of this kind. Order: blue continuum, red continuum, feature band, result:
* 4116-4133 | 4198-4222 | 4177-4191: -2.9 angstrom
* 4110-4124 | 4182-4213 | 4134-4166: -2.7 angstrom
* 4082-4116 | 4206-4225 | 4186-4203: -4.8 angstrom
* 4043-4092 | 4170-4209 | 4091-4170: 0.7 angstrom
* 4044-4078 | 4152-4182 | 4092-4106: 0.8 angstrom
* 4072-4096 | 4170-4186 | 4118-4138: 1.7 angstrom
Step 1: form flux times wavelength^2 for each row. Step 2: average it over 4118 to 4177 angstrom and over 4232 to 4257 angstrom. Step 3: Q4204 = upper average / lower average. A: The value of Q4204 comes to 0.69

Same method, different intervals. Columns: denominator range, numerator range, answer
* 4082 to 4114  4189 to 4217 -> 1.04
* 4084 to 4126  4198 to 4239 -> 0.73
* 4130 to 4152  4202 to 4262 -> 0.74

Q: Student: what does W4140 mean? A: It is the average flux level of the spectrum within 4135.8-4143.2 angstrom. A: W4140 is 8.7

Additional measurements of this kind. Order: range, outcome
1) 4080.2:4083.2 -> 8.67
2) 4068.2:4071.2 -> 9.18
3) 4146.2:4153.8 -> 9.37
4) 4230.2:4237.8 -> 4.73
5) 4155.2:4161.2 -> 11.3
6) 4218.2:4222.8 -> 5.88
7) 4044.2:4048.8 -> 8.27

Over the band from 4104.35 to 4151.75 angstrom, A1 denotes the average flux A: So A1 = 8.7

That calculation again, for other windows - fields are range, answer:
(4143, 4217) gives 9.52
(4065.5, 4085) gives 8.87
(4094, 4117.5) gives 8.28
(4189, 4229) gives 7.38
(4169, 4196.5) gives 9.78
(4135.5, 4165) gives 9.66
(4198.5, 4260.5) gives 6.31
